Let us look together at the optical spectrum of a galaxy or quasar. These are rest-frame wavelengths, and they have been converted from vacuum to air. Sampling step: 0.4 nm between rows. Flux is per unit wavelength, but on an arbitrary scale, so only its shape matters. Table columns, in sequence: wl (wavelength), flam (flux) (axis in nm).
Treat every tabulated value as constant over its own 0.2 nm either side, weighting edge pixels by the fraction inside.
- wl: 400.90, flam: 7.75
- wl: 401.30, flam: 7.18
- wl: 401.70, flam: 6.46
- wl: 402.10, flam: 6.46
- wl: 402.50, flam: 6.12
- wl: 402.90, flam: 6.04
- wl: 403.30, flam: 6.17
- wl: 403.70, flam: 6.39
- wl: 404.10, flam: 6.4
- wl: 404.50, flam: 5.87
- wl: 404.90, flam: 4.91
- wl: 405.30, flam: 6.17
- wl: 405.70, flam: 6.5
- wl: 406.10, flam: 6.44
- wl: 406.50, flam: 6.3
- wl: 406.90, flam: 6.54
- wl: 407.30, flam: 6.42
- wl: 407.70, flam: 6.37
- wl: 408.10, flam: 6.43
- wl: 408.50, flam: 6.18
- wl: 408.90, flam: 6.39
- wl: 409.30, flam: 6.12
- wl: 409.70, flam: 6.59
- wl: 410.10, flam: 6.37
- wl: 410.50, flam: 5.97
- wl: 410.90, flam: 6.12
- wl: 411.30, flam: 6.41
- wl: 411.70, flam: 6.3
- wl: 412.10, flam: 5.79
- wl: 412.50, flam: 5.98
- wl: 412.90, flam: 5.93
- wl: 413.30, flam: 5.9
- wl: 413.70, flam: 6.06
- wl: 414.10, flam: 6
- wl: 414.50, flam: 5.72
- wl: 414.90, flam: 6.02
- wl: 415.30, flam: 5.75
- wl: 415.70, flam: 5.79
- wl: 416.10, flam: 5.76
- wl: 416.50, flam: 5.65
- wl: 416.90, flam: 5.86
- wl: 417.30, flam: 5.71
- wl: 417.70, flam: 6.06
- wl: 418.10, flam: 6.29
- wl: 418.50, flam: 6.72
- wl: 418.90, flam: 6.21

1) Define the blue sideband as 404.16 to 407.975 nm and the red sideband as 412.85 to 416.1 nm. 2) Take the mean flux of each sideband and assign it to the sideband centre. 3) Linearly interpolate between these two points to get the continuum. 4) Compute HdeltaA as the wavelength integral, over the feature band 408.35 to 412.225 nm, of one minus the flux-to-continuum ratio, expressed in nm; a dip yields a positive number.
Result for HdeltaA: -0.128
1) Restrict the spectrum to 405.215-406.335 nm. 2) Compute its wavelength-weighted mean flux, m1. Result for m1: 6.39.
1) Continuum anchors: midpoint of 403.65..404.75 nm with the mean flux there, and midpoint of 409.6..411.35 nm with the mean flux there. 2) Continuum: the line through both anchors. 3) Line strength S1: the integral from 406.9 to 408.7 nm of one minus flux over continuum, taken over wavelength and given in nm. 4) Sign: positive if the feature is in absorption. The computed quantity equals -0.05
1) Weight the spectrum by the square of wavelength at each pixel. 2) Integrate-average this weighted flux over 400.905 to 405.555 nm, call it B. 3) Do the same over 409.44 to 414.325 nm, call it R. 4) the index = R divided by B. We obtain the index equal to 1.02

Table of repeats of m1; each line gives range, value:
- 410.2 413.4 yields 6.06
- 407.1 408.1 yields 6.4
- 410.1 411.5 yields 6.2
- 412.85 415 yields 5.94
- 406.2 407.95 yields 6.41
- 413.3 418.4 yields 5.91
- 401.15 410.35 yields 6.29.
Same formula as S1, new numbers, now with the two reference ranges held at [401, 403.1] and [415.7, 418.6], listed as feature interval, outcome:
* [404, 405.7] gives 0.140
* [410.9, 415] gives 0.070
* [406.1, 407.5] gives -0.018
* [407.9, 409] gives -0.008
